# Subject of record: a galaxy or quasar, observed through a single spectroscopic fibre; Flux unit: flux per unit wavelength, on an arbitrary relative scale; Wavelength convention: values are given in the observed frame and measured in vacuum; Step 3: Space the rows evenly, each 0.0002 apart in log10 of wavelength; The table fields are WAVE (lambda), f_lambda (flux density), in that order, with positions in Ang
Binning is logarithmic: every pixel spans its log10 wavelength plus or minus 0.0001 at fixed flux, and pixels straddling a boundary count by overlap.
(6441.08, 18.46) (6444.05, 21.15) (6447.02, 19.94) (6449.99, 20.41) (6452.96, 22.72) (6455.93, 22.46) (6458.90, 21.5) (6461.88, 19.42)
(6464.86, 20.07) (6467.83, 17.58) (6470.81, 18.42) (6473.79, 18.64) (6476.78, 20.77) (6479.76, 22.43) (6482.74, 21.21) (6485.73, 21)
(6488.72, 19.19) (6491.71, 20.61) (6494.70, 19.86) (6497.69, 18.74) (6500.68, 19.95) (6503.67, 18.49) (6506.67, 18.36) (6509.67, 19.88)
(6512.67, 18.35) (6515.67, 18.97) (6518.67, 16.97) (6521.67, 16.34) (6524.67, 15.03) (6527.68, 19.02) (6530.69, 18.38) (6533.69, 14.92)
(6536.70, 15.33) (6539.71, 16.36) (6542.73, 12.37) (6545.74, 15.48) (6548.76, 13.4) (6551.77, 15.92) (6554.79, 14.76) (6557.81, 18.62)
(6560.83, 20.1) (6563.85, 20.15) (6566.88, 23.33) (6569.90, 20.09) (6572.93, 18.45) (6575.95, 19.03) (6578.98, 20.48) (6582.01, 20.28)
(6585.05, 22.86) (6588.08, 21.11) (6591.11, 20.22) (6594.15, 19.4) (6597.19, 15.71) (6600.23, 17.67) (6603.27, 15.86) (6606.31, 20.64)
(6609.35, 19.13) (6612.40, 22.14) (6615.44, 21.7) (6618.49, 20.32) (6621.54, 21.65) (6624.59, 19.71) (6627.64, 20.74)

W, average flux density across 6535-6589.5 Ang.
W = 18.2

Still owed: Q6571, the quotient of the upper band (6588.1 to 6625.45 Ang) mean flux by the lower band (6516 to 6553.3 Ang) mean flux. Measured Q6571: 1.23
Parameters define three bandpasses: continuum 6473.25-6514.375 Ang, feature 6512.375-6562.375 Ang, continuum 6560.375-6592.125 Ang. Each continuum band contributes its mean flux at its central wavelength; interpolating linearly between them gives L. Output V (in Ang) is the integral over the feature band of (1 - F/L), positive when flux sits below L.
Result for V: 9.3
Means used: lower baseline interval 19.8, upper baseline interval 20.6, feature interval 16.4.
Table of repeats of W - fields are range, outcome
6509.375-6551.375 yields 16.4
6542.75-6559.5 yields 15.4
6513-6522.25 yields 17.7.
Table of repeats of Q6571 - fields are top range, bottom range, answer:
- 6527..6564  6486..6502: 0.83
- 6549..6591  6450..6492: 0.95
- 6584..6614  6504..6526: 1.09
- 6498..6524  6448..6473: 0.90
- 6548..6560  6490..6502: 0.81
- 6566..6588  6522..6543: 1.28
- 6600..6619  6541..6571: 1.14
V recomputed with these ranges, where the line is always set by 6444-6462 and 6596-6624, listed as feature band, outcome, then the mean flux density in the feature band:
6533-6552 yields 5.14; 14.7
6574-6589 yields -0.67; 20.7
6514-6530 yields 2.44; 17.3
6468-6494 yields 0.95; 20.1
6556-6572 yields -0.24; 20.3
